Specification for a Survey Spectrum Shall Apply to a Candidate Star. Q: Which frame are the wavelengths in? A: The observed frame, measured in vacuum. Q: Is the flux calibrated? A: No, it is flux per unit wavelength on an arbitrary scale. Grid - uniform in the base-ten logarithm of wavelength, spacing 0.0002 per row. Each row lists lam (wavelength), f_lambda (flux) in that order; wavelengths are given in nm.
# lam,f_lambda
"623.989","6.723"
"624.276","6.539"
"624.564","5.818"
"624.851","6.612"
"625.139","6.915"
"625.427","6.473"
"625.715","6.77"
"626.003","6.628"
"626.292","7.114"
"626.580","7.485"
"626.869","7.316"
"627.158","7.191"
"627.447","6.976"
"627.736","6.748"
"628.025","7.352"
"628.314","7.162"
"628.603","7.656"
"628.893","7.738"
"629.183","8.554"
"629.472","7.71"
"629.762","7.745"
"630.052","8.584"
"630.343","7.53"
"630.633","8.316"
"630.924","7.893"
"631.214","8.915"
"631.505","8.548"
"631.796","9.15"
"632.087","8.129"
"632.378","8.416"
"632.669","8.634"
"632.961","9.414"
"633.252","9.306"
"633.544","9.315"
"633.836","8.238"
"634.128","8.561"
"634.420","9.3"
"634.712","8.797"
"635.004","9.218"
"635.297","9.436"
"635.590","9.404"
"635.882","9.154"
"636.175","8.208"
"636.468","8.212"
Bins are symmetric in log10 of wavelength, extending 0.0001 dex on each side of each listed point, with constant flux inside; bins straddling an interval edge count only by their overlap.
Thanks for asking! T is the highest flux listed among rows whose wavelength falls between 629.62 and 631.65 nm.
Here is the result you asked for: 8.915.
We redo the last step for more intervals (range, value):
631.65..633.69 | 9.414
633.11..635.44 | 9.436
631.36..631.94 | 9.15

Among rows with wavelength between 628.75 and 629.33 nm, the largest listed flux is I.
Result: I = 8.554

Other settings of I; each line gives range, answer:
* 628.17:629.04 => 7.738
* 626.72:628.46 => 7.352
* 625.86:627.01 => 7.485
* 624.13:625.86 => 6.915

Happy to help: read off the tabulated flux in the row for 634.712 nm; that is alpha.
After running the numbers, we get 8.797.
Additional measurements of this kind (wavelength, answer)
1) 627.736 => 6.748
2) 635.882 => 9.154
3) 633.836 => 8.238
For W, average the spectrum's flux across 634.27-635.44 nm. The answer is 9.19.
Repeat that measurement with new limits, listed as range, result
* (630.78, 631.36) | 8.41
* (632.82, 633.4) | 9.36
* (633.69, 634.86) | 8.73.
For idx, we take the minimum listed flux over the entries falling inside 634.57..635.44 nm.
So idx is 8.797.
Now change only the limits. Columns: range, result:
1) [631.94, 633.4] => 8.129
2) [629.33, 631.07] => 7.53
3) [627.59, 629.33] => 6.748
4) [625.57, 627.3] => 6.628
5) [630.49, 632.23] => 7.893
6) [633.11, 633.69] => 9.306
